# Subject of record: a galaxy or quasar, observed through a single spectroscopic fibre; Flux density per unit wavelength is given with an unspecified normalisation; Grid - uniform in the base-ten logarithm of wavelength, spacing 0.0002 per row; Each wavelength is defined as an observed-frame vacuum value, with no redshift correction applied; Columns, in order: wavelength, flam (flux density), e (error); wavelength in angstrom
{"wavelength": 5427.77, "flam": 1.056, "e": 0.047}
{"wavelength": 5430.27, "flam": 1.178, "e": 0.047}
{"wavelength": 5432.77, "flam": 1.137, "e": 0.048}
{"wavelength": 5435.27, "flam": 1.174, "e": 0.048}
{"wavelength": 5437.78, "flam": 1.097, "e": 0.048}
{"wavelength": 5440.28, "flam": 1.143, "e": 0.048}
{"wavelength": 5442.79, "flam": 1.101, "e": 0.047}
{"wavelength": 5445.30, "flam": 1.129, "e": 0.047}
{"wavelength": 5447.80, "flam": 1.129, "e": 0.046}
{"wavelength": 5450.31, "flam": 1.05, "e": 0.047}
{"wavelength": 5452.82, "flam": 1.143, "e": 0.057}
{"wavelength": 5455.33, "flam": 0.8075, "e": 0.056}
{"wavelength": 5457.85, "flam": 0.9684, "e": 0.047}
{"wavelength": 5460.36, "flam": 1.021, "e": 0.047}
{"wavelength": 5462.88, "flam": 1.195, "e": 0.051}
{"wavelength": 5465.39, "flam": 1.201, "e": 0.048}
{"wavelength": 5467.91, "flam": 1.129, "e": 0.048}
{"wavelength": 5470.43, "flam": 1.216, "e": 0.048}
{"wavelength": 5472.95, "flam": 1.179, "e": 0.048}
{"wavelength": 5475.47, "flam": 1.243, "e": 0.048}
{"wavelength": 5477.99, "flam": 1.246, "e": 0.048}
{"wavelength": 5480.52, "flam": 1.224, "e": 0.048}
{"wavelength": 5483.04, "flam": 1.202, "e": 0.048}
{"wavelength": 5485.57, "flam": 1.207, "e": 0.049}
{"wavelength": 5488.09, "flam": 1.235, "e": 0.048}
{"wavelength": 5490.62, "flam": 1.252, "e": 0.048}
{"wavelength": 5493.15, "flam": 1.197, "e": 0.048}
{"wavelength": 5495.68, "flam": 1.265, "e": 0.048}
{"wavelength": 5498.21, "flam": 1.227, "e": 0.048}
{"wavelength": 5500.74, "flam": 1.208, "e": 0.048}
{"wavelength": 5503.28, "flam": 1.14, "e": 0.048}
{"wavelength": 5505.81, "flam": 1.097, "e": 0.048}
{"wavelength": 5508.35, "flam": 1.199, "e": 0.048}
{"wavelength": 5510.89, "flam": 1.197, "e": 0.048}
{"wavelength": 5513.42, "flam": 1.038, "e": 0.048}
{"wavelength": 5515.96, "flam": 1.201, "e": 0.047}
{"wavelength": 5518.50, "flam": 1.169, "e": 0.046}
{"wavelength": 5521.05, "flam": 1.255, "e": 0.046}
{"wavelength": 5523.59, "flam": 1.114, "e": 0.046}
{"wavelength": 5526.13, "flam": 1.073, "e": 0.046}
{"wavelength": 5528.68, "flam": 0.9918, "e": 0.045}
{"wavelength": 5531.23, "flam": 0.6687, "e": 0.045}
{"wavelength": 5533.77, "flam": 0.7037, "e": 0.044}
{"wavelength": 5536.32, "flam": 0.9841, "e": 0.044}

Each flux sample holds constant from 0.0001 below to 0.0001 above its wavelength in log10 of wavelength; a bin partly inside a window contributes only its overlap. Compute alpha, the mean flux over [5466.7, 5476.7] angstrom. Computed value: 1.19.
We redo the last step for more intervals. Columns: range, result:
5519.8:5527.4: 1.15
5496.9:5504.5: 1.19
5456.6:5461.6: 0.995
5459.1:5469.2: 1.14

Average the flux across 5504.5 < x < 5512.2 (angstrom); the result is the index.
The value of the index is 1.16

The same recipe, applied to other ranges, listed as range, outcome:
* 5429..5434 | 1.16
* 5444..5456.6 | 1.05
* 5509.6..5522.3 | 1.17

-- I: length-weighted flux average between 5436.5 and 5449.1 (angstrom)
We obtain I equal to 1.12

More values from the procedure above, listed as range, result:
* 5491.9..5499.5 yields 1.23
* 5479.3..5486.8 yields 1.21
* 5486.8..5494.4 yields 1.23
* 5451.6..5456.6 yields 0.973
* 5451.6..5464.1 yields 1.03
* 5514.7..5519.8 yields 1.18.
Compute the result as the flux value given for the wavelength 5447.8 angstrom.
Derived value 1.129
